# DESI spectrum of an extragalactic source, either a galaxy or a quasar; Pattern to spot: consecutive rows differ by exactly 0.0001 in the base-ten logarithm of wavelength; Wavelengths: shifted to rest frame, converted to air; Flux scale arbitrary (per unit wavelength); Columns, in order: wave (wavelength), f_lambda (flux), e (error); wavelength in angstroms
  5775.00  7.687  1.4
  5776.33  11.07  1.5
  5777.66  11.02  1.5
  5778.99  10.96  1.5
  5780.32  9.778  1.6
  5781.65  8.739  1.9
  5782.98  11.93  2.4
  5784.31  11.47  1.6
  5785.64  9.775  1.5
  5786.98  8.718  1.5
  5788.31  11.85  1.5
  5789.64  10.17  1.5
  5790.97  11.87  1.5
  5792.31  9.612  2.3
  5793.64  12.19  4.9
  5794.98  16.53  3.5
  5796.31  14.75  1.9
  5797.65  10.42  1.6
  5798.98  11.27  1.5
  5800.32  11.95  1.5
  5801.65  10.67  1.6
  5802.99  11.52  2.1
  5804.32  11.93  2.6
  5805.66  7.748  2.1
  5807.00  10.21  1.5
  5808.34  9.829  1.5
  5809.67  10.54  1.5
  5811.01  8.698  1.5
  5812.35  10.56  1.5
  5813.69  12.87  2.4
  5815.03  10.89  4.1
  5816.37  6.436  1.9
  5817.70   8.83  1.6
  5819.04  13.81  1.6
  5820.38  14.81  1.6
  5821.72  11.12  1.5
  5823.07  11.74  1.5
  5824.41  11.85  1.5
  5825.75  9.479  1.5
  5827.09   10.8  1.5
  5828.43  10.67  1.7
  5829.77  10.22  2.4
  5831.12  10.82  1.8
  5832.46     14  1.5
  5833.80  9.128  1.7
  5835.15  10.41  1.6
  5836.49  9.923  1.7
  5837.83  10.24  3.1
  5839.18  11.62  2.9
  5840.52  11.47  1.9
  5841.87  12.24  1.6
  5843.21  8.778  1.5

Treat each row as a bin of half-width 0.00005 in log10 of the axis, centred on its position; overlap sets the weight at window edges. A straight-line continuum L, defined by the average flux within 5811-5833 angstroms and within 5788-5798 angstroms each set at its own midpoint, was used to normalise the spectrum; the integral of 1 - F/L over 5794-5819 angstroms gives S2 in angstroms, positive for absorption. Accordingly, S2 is 1.64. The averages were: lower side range 12.2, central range 11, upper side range 11.1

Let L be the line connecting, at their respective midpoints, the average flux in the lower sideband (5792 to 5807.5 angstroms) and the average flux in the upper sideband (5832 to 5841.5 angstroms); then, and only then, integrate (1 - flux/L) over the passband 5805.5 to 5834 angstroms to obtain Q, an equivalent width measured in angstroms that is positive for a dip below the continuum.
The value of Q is 1.22 angstroms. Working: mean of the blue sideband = 11.6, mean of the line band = 10.8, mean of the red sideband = 10.9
